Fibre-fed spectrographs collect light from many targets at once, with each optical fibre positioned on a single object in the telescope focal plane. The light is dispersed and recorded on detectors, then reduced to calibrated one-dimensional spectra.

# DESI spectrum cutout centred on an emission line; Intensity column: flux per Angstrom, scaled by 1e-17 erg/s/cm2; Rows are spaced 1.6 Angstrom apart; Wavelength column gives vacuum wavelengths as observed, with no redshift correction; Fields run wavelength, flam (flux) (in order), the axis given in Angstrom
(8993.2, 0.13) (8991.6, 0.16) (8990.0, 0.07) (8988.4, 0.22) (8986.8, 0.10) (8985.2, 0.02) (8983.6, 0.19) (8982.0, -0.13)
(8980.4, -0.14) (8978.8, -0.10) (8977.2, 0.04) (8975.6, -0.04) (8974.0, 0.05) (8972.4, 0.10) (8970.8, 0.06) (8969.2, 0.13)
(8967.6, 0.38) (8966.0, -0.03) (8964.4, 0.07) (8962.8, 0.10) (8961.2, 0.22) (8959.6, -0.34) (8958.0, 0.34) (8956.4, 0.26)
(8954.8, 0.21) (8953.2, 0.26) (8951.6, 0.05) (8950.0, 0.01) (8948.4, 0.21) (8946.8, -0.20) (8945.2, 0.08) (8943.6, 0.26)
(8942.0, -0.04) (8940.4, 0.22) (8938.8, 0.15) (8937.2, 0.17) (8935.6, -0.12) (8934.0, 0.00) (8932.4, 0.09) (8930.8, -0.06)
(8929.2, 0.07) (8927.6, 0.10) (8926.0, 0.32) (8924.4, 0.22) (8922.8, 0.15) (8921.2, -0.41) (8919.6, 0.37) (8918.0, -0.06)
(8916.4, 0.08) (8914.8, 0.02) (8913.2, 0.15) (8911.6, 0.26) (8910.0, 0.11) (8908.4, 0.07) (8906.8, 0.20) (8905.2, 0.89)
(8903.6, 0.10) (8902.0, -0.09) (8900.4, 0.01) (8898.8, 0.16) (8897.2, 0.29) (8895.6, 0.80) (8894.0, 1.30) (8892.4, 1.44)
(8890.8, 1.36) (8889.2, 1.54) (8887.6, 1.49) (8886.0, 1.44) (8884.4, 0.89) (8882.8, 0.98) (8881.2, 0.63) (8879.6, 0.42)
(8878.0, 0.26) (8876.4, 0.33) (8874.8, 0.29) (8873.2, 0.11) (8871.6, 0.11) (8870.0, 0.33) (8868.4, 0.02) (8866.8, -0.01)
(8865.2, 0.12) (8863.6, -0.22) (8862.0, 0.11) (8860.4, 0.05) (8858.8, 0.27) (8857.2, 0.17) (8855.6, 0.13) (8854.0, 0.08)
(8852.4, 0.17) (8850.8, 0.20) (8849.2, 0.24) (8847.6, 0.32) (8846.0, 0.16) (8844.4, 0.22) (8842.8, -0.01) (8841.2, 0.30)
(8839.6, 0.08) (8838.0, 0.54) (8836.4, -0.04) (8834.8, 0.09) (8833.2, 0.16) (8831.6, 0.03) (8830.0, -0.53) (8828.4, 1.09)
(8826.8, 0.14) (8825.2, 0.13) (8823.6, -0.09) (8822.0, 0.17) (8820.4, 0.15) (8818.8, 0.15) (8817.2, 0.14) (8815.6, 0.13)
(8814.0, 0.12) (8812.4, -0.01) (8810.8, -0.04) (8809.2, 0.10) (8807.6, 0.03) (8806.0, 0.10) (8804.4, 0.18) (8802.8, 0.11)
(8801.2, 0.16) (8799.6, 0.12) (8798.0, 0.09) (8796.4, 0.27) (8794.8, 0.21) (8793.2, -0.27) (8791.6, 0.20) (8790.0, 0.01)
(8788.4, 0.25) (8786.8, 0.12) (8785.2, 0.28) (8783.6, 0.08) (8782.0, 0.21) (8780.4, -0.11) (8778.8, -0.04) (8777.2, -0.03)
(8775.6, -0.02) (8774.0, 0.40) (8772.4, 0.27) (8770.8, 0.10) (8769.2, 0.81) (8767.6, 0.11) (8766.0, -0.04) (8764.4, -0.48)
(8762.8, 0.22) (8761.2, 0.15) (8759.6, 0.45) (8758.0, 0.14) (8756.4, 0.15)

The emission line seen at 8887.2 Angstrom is [O II]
